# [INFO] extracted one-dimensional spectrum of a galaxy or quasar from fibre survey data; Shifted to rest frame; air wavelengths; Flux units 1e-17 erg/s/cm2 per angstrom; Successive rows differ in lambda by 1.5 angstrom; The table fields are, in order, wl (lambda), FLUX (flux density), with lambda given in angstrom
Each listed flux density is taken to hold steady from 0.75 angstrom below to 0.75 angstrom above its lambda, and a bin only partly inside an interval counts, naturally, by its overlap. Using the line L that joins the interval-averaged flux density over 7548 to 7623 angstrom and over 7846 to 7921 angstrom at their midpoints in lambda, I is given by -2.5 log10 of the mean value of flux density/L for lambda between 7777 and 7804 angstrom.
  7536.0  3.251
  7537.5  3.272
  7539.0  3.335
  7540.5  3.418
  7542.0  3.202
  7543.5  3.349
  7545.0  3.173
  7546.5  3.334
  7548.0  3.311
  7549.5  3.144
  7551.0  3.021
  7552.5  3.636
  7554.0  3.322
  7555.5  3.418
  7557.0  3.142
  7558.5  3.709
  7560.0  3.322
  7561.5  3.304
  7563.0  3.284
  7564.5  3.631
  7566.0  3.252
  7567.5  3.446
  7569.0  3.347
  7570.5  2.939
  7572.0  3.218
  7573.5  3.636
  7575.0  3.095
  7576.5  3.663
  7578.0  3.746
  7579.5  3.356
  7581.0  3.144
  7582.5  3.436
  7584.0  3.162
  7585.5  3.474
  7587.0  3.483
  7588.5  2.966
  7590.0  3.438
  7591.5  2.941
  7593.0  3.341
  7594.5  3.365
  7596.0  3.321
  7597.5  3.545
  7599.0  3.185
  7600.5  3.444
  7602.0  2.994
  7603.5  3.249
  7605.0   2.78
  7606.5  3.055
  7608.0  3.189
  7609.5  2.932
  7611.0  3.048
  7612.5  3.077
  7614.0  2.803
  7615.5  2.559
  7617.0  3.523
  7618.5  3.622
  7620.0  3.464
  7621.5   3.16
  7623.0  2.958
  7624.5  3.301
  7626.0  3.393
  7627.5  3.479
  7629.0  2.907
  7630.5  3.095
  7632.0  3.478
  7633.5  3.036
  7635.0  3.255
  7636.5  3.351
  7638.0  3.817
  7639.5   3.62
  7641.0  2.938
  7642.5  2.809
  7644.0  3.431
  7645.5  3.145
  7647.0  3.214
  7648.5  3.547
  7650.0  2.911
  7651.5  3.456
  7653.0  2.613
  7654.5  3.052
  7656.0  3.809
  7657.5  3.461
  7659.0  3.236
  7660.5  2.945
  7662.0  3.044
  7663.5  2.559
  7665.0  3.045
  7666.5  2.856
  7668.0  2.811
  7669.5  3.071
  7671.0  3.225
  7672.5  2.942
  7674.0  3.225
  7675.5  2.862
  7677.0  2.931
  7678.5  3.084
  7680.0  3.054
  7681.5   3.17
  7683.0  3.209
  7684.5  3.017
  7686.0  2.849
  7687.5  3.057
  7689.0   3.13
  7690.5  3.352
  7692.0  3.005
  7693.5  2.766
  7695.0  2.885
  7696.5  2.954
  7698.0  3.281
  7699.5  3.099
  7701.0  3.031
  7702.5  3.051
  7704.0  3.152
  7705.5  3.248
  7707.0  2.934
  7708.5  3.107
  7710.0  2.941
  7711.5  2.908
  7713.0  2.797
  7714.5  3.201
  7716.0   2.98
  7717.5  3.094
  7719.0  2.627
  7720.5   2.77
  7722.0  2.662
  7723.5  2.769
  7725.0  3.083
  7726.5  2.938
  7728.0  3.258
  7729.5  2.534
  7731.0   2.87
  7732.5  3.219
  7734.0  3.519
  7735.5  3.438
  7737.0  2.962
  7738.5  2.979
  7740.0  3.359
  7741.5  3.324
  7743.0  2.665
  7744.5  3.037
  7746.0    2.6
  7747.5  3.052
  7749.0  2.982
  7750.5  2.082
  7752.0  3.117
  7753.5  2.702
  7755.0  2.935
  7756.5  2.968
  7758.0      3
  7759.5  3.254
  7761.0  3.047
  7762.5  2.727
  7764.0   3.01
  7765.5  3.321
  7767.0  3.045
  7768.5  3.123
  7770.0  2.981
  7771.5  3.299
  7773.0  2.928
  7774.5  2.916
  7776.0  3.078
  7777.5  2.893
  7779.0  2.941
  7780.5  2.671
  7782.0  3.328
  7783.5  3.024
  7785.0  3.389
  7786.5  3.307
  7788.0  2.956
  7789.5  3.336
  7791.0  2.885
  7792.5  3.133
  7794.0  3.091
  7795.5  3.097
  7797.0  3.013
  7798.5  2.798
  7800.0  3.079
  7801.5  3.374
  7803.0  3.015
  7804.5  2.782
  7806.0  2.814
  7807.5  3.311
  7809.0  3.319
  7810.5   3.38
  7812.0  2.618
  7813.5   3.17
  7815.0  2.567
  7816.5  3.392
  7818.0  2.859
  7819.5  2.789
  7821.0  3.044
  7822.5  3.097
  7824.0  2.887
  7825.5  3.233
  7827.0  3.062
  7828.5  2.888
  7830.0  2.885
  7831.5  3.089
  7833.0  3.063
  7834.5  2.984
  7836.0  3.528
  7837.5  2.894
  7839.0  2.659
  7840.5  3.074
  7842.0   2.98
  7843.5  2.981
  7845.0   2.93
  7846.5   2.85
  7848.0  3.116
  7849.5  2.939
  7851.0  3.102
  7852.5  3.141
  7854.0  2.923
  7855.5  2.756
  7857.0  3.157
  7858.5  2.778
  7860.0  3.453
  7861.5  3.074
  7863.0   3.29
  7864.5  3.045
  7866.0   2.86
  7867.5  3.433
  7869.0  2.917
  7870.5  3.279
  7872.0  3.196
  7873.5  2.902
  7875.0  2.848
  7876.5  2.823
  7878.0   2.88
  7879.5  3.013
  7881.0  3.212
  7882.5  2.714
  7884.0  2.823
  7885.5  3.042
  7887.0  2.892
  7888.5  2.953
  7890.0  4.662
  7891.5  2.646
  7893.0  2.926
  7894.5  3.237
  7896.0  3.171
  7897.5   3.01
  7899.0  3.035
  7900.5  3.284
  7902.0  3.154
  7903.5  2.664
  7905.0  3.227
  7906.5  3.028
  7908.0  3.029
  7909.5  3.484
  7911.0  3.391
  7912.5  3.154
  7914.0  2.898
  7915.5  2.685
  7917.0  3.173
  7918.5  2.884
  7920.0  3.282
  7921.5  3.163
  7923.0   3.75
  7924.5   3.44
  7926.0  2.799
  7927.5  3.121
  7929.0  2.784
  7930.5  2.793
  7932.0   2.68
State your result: 0.021 mag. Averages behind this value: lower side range 3.27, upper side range 3.07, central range 3.07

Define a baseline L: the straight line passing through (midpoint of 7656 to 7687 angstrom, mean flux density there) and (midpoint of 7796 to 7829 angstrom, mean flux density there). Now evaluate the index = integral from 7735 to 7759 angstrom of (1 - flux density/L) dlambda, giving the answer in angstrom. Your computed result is 0.7 angstrom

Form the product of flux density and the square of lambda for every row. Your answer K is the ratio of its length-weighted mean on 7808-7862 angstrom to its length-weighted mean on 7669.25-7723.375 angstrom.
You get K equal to 1.0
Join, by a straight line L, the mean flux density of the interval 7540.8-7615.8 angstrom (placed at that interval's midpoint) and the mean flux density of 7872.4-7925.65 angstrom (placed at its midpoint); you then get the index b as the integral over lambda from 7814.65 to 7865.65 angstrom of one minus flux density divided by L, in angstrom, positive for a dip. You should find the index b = 1.81 angstrom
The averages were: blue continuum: 3.26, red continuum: 3.1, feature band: 3.02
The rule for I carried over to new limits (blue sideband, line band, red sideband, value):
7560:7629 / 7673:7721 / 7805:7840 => 0.04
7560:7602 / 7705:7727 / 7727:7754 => 0.04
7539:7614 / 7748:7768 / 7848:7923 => 0.08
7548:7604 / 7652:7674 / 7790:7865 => 0.06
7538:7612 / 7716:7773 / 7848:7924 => 0.07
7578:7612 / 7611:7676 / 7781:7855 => 0.01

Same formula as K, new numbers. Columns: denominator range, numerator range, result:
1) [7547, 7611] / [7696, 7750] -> 0.95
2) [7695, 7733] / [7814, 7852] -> 1.04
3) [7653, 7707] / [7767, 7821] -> 1.02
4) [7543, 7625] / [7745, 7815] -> 0.97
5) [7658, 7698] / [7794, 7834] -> 1.04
